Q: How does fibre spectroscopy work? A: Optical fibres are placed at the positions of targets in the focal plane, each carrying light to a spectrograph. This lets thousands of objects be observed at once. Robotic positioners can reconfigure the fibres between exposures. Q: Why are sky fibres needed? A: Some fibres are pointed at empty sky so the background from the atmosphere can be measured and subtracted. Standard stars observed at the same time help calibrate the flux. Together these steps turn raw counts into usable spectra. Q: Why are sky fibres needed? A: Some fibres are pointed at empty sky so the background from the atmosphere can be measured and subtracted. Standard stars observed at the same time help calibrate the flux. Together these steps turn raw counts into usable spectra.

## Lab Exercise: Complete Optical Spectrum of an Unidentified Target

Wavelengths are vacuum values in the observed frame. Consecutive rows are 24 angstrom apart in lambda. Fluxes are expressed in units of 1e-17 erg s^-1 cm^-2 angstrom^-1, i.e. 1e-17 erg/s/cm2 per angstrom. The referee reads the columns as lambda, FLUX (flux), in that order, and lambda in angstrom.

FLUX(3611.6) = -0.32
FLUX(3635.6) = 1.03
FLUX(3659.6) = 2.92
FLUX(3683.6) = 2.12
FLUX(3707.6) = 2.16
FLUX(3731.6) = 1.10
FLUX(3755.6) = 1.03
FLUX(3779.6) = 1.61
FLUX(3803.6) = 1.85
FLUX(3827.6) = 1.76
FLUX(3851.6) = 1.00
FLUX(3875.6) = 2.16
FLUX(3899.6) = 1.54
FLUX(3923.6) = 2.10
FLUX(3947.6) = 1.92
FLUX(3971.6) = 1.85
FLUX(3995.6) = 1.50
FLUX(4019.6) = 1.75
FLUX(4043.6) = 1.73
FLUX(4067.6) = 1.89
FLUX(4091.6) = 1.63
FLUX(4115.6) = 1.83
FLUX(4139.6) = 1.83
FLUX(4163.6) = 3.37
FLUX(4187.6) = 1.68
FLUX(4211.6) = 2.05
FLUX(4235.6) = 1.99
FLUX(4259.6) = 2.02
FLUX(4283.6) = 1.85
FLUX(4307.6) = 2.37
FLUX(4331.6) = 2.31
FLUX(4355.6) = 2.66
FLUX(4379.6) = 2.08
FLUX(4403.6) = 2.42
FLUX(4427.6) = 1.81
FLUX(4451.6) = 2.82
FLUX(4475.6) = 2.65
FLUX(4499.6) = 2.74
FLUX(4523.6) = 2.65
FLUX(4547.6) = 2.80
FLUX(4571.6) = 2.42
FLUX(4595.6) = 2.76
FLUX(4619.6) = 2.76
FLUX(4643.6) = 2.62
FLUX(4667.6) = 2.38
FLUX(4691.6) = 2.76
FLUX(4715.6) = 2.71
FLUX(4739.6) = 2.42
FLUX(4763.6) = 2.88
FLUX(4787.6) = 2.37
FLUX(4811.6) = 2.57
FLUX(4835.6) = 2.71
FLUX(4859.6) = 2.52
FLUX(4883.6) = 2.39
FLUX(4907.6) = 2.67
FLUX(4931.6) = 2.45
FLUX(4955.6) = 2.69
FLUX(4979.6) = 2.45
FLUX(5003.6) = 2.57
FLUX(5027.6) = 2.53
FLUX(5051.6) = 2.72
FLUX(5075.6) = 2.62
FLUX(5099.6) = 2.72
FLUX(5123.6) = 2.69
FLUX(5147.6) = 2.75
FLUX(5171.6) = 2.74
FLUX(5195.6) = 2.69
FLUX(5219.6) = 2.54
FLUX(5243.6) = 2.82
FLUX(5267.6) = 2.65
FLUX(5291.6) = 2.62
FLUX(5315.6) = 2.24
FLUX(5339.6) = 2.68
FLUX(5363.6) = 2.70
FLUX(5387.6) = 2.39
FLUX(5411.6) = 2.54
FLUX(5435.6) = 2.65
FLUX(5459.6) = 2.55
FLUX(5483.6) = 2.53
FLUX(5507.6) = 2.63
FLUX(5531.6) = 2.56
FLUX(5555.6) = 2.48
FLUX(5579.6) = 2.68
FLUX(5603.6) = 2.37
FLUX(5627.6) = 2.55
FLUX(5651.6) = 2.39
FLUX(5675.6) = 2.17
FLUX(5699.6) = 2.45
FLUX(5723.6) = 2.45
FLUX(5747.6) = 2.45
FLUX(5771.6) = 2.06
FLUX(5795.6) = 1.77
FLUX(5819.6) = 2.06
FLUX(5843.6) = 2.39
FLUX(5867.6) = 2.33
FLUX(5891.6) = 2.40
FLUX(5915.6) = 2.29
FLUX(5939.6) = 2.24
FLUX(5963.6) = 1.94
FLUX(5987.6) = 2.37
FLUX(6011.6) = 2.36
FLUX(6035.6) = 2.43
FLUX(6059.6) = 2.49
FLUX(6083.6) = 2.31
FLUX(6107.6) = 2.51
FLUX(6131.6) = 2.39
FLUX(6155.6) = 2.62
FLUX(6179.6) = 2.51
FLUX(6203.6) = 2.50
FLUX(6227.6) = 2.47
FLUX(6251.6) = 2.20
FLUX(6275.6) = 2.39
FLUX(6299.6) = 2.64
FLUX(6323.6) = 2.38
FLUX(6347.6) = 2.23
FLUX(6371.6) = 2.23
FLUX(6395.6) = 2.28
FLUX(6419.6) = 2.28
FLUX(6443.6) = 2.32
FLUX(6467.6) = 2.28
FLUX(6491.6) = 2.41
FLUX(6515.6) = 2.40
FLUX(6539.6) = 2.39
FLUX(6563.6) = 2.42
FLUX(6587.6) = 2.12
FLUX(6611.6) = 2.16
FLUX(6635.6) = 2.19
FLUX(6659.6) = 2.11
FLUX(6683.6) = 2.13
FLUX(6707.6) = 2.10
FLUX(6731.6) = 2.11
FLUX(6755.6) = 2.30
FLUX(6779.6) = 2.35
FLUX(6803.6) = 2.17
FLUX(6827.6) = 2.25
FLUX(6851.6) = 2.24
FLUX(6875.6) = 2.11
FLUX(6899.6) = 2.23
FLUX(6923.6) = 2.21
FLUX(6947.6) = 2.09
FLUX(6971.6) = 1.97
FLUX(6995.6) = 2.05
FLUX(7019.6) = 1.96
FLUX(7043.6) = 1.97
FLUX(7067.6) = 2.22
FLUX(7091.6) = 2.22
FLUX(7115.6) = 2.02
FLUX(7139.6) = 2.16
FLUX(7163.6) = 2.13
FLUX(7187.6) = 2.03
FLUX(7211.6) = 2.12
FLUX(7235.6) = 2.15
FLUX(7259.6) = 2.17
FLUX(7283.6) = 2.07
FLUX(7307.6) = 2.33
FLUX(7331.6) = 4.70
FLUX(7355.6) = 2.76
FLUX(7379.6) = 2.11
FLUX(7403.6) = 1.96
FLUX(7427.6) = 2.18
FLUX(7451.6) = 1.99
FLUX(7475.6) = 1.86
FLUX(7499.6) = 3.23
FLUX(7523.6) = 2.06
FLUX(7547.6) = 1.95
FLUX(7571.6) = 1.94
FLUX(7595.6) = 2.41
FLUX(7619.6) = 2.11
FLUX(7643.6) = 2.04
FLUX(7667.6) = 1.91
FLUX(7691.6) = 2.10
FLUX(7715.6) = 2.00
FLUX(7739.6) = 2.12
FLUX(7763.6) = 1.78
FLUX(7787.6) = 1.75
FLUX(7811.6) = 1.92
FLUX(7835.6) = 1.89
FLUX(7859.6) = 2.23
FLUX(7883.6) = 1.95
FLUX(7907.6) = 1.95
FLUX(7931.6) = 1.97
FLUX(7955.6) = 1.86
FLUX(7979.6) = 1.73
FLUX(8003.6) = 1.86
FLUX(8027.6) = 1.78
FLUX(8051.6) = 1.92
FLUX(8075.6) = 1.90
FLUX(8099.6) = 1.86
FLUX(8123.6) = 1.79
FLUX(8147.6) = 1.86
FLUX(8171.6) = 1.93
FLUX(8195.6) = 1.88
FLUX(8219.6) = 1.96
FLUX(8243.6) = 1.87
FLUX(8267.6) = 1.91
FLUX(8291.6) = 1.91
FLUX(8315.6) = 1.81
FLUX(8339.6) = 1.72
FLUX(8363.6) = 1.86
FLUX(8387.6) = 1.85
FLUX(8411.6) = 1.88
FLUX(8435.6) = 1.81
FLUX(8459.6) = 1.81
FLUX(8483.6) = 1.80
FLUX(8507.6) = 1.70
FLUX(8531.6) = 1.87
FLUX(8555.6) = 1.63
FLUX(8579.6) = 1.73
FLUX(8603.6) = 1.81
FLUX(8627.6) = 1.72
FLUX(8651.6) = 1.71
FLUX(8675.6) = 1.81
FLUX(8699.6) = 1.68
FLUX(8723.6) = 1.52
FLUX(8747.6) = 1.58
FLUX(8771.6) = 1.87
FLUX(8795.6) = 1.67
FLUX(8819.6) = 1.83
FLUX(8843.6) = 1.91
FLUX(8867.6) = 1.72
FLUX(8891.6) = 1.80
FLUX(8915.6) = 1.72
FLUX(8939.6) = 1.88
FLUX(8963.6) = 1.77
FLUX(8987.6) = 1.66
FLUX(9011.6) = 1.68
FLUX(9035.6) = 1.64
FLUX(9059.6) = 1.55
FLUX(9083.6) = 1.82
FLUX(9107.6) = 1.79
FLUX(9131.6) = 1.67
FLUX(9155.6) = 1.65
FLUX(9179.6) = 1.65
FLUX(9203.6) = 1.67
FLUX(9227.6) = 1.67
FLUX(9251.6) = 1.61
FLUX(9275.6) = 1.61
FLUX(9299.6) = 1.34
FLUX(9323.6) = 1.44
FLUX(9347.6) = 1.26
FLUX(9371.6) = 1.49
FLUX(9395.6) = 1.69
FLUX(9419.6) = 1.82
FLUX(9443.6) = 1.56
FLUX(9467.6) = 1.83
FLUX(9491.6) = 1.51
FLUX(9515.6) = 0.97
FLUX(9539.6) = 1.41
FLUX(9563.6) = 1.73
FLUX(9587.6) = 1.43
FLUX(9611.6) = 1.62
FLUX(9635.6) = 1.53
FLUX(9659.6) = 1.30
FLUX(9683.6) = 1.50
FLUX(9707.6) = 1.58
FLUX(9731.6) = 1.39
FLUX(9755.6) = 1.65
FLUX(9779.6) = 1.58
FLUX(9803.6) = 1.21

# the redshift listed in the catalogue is 0.12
